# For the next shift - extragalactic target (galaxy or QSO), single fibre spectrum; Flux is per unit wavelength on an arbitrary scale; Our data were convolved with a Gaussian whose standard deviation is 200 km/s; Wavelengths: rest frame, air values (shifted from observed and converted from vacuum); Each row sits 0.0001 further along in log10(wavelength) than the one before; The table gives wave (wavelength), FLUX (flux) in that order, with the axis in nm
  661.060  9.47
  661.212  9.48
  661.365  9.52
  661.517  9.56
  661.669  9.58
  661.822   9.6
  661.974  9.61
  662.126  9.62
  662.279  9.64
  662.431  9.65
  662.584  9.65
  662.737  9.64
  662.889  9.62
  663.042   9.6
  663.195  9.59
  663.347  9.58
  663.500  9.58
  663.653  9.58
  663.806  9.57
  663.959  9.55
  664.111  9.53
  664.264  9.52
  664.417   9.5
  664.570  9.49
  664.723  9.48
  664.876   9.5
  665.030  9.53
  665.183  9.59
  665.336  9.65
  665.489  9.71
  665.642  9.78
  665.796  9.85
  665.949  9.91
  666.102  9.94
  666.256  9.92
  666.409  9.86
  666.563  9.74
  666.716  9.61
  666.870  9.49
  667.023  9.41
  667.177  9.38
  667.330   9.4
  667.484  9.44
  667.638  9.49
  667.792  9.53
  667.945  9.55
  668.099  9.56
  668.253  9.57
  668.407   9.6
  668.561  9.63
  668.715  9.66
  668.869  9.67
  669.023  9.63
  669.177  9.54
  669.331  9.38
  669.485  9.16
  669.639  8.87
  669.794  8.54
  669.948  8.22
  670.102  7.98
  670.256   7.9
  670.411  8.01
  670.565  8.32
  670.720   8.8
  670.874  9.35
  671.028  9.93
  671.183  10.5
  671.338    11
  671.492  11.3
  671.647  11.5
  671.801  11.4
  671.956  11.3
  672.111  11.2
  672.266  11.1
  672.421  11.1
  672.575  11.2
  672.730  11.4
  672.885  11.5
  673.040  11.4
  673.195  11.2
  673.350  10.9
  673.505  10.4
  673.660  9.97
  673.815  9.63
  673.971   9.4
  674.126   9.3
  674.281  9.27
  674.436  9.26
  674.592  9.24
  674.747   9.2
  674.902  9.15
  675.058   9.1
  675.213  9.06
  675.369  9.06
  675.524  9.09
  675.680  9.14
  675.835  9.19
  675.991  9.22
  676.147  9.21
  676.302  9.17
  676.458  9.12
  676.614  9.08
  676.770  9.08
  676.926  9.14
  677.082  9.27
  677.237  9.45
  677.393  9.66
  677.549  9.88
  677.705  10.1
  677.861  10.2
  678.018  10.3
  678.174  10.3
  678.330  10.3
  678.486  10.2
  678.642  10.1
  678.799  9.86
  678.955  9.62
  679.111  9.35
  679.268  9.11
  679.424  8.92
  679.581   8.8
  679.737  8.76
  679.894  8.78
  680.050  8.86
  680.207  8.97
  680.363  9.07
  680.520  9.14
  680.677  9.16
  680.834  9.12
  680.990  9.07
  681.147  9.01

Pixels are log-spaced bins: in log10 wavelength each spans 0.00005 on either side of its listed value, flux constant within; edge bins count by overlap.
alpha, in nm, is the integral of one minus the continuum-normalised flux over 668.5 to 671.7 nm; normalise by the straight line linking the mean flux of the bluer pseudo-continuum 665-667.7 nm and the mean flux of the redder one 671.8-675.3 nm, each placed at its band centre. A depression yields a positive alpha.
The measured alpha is 0.197 nm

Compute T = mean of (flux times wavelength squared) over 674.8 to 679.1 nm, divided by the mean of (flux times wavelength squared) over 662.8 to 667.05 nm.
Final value 1.02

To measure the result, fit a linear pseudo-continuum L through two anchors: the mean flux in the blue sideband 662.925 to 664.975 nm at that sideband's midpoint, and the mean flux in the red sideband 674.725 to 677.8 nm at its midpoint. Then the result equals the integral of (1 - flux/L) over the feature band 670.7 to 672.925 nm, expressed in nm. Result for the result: -0.36 nm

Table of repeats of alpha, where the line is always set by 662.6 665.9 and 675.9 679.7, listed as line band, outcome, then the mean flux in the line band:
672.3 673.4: -0.19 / 11.3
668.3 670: 0.05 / 9.28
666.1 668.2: 0.00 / 9.58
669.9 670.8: 0.13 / 8.21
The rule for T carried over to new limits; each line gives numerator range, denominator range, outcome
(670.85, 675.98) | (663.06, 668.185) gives 1.09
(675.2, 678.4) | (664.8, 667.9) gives 1.02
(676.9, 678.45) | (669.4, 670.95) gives 1.19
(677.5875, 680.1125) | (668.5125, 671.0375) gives 1.10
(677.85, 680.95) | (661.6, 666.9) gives 1.02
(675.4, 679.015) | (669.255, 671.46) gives 1.08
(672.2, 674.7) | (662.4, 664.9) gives 1.12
